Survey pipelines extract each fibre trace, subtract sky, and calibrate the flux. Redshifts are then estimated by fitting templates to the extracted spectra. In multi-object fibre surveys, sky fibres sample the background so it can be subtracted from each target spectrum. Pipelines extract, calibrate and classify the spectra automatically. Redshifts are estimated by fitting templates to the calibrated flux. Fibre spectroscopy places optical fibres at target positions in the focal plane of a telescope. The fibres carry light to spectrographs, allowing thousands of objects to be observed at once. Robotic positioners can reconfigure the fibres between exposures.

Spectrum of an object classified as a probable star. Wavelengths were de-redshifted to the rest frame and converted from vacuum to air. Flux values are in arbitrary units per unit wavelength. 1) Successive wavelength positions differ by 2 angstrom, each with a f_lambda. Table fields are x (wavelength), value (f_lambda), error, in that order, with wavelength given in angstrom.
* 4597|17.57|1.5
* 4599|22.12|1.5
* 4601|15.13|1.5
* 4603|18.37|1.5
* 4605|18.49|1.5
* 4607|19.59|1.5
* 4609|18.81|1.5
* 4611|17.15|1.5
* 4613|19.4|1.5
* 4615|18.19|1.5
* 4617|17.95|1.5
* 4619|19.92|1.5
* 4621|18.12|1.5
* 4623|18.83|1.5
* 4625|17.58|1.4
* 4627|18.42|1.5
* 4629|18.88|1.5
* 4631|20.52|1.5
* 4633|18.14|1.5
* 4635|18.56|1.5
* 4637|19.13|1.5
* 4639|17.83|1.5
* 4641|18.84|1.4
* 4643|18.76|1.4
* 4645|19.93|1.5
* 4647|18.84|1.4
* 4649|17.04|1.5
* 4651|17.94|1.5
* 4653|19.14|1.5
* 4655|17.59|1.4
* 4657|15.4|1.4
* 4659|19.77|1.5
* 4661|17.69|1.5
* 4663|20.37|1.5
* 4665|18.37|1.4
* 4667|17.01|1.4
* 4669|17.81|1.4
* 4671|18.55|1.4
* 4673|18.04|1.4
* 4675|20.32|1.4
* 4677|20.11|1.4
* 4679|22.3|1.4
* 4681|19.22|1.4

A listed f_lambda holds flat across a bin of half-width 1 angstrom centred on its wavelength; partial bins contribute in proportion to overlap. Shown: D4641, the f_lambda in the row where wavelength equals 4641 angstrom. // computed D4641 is 18.84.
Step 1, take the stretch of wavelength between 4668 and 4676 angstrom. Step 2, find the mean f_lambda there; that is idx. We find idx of 18.7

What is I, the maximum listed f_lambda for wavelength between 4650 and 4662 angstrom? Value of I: 19.77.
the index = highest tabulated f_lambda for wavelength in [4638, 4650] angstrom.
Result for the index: 19.93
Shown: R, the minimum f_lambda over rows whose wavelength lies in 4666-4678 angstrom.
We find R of 17.01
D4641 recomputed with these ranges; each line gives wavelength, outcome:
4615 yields 18.19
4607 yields 19.59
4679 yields 22.3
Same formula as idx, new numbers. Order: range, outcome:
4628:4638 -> 19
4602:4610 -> 18.8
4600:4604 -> 16.8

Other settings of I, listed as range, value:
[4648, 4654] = 19.14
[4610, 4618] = 19.4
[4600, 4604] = 18.37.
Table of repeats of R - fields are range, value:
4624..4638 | 17.58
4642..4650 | 17.04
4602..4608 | 18.37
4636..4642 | 17.83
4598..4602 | 15.13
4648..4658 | 15.4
